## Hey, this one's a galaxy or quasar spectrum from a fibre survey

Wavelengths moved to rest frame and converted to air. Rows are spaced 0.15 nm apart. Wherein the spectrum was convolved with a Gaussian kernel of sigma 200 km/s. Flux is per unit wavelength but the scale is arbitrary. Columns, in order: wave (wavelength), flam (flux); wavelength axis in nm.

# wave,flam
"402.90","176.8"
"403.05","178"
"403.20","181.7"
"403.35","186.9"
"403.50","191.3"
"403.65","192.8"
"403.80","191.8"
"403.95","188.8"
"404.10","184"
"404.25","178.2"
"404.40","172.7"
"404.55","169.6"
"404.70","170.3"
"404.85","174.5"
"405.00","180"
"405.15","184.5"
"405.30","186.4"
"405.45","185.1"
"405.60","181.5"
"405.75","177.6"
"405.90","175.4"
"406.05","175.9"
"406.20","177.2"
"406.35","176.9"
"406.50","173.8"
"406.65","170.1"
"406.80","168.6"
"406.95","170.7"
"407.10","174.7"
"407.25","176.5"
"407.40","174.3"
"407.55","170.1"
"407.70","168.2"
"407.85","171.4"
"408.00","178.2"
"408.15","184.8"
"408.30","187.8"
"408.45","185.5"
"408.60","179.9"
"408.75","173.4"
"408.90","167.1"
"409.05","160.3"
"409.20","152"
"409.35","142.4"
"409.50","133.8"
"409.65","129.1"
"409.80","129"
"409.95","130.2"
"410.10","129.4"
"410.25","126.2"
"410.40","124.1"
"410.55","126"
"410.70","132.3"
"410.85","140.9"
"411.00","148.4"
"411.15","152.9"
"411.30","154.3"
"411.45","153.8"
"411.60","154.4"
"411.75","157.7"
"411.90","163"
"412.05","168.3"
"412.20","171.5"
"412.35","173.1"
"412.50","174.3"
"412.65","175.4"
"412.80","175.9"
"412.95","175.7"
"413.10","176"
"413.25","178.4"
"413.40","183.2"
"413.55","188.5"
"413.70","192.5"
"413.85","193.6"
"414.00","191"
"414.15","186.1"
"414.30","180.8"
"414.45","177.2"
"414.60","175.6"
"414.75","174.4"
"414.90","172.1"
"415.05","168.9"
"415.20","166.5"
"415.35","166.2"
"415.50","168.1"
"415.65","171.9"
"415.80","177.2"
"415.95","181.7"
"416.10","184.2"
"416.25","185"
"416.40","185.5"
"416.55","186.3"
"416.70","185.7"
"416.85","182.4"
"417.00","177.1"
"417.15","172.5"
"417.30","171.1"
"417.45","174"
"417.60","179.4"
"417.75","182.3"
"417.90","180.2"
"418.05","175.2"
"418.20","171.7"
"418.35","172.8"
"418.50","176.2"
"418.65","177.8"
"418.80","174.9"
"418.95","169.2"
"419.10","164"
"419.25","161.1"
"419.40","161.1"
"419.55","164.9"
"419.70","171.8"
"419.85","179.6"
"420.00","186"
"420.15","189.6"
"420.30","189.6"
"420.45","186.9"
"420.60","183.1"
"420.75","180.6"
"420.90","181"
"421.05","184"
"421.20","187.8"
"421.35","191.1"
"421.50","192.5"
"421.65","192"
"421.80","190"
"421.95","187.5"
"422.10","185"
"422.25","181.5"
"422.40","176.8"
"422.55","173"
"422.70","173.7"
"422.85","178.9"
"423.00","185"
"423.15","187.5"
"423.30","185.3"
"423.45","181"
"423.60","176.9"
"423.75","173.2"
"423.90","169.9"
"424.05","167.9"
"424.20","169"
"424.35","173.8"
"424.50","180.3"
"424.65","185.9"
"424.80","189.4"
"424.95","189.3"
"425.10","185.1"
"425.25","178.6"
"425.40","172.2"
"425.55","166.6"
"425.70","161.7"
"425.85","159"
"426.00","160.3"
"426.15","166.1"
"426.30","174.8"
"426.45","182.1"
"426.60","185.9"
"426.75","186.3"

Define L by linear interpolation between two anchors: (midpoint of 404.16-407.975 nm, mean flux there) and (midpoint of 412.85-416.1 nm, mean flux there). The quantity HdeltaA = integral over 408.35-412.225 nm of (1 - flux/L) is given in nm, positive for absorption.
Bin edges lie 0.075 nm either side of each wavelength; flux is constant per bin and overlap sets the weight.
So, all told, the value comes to 0.60 nm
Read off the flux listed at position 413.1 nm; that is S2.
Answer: 176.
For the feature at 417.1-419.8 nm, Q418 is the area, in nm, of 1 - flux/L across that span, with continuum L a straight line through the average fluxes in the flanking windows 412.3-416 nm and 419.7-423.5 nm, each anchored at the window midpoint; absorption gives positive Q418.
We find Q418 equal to 0.14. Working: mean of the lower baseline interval 178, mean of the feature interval 172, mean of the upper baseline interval 184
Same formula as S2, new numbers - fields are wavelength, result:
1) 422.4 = 176.8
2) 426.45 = 182.1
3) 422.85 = 178.9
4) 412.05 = 168.3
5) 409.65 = 129.1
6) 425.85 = 159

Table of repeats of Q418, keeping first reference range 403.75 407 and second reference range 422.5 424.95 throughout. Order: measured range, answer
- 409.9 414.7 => 0.39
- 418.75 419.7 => 0.07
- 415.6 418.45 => -0.01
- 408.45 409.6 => 0.12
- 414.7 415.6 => 0.05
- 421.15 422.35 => -0.07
